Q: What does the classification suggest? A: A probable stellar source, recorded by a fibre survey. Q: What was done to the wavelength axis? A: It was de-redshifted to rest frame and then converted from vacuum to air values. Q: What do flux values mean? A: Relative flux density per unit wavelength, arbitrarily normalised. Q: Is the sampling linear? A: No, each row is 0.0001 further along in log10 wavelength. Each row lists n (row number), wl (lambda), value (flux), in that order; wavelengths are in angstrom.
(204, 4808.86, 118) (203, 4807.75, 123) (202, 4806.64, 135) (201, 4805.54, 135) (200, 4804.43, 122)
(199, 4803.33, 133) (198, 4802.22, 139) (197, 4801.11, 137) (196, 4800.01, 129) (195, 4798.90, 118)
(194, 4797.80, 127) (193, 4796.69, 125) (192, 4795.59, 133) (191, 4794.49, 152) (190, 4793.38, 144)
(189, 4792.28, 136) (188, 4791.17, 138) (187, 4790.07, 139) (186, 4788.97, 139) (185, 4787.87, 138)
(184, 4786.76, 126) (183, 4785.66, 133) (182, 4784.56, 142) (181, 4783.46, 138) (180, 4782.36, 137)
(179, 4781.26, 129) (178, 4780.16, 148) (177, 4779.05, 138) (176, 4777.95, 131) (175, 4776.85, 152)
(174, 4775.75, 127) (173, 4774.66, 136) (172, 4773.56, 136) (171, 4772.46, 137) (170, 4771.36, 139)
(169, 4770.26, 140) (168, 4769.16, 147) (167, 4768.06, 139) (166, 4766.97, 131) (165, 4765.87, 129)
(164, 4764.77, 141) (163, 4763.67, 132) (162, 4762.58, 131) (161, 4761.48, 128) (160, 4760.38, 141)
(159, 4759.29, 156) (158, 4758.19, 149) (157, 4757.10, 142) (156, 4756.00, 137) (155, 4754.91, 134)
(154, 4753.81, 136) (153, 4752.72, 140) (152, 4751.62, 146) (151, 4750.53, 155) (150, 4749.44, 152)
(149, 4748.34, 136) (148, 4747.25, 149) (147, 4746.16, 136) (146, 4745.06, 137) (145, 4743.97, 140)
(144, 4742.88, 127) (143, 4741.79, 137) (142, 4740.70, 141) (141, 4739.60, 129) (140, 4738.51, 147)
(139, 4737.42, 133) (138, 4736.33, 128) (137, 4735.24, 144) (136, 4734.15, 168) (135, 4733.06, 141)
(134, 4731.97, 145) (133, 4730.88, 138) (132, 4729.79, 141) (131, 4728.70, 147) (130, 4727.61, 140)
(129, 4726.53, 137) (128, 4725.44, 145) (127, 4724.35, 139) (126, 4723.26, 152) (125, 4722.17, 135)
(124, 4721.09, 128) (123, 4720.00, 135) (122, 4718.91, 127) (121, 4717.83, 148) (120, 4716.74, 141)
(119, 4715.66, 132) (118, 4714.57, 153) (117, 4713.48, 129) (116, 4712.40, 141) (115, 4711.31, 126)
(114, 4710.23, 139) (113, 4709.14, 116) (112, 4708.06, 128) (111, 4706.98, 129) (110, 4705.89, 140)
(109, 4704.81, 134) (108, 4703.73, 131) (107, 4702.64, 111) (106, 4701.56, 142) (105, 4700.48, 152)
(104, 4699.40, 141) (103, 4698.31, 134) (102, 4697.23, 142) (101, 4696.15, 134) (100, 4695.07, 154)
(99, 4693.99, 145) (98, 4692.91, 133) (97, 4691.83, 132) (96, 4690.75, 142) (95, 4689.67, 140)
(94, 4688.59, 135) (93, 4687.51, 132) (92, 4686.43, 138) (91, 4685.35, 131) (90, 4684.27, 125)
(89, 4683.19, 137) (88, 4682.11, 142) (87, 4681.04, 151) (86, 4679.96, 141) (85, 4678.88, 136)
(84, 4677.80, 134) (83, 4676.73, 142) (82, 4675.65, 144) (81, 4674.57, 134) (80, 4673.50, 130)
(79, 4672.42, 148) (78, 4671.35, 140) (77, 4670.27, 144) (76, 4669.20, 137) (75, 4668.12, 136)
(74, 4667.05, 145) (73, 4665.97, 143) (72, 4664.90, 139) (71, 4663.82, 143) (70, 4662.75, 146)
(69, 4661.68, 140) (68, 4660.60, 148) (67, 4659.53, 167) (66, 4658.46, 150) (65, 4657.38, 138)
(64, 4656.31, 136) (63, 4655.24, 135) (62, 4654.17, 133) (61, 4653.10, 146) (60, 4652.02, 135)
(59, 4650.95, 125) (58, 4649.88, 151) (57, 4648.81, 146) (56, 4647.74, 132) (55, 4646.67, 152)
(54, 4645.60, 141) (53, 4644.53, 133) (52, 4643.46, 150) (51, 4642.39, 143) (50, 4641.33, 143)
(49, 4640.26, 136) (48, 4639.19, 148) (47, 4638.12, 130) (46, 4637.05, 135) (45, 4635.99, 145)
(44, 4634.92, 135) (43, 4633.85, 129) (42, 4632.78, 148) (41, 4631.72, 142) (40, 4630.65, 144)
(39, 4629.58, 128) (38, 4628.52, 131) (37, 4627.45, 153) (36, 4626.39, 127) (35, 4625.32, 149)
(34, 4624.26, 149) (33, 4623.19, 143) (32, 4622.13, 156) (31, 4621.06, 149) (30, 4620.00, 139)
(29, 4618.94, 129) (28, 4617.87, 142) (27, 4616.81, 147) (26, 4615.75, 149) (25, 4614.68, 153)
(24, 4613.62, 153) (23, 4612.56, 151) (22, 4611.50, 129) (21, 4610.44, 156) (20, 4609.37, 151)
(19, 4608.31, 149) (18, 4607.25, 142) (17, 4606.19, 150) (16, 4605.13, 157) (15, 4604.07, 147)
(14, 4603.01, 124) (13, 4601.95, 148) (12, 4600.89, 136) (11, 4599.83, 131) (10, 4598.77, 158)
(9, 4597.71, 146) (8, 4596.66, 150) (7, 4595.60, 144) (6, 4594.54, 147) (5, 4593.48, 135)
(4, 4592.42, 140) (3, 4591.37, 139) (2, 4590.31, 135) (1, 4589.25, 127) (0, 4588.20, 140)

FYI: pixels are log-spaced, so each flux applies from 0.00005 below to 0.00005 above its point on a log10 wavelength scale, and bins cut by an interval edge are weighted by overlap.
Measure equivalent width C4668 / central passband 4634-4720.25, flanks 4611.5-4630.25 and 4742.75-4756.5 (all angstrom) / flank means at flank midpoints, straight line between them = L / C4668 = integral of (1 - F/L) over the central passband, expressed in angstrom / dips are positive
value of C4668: 2.3 angstrom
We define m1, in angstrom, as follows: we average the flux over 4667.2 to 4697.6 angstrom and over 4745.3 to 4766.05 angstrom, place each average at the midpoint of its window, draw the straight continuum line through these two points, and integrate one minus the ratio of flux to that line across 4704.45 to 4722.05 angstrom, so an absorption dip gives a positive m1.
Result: 0.7 angstrom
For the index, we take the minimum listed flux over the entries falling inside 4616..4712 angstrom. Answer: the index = 111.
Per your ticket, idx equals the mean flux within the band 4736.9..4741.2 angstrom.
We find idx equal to 137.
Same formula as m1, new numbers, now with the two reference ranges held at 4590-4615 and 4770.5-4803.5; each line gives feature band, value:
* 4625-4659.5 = 0.7 angstrom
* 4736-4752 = -0.2 angstrom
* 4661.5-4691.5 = 0.5 angstrom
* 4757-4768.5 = -0.1 angstrom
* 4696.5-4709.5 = 0.6 angstrom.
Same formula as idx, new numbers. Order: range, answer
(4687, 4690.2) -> 136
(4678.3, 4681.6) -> 143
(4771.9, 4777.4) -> 138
